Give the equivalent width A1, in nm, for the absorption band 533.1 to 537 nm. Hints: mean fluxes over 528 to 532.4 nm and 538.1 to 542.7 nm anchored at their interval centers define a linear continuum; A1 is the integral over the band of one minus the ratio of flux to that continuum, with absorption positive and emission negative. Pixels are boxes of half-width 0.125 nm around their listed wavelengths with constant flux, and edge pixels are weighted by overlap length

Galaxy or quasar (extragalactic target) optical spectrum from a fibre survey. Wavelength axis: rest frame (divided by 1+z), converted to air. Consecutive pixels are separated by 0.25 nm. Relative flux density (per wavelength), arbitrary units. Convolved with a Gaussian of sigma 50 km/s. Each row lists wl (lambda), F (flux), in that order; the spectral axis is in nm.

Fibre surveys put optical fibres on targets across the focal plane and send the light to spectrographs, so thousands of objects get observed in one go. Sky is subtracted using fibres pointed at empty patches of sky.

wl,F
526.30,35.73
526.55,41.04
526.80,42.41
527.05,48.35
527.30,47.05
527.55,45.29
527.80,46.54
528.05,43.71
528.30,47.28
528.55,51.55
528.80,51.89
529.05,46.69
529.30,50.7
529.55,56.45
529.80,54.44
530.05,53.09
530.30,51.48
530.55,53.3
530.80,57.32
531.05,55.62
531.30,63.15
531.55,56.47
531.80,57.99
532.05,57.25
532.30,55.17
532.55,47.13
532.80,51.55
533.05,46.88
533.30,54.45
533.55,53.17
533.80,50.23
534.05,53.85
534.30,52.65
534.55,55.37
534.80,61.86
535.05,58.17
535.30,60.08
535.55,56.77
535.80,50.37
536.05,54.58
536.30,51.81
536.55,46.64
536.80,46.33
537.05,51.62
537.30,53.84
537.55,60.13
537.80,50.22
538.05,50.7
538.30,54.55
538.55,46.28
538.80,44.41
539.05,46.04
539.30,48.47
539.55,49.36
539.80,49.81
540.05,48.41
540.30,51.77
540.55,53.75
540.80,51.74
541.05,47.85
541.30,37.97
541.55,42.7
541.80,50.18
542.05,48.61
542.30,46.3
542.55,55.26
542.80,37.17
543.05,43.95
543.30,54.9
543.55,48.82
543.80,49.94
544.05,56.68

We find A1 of -0.18 nm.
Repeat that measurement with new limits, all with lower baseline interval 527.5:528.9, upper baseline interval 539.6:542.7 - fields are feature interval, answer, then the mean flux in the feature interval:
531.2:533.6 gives -0.31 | 54.3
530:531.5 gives -0.25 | 55.8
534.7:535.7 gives -0.22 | 58.9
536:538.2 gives -0.15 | 51.7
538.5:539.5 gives 0.04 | 46.5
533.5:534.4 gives -0.08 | 52.4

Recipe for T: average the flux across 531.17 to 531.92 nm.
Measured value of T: 59.2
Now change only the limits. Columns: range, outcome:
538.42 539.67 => 46.9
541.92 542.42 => 47.5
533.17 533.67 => 53.7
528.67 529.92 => 52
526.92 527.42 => 47.7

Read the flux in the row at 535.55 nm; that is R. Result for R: 56.77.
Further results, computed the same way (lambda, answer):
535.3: 60.08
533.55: 53.17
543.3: 54.9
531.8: 57.99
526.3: 35.73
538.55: 46.28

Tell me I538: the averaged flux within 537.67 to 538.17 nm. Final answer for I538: 50.6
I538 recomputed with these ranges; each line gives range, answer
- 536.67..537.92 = 52.4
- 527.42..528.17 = 45.2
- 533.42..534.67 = 53.1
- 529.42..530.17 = 54.6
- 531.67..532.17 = 57.6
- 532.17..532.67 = 51.3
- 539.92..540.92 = 51.4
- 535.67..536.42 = 52.3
